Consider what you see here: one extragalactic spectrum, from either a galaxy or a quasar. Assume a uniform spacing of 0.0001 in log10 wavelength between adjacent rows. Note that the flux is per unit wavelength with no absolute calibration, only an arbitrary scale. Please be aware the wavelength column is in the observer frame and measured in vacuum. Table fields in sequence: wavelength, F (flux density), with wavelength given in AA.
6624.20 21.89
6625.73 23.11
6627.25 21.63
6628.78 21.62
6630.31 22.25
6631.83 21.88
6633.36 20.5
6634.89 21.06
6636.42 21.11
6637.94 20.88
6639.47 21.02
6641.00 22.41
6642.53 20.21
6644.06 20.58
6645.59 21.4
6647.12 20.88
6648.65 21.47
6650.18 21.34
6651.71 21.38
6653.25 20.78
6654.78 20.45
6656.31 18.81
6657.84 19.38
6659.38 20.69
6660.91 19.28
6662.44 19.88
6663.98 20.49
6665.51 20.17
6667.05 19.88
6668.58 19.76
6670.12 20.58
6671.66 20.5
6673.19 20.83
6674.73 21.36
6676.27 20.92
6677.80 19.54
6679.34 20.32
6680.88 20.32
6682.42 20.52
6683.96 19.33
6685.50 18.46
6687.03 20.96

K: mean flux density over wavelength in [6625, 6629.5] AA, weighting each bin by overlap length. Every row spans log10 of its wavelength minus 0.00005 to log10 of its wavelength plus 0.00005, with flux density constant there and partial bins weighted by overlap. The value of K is 22.1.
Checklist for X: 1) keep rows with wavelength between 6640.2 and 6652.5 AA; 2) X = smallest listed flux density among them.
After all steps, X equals 20.21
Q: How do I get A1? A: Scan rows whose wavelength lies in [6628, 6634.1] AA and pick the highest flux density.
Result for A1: 22.25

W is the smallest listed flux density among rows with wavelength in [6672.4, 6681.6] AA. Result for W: 19.54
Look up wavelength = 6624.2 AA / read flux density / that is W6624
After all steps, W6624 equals 21.89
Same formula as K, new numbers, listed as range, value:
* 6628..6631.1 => 21.9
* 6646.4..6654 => 21.2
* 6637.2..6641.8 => 21.4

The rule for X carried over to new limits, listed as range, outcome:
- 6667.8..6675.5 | 19.76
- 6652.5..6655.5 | 20.45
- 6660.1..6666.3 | 19.28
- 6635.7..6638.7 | 20.88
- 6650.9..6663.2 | 18.81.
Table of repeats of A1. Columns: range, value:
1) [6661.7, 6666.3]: 20.49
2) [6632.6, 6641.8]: 22.41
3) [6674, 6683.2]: 21.36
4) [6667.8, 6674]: 20.83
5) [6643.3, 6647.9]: 21.4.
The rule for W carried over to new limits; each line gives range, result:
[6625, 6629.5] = 21.62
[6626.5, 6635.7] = 20.5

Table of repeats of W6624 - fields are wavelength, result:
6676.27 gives 20.92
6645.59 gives 21.4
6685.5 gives 18.46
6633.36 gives 20.5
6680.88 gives 20.32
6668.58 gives 19.76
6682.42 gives 20.52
